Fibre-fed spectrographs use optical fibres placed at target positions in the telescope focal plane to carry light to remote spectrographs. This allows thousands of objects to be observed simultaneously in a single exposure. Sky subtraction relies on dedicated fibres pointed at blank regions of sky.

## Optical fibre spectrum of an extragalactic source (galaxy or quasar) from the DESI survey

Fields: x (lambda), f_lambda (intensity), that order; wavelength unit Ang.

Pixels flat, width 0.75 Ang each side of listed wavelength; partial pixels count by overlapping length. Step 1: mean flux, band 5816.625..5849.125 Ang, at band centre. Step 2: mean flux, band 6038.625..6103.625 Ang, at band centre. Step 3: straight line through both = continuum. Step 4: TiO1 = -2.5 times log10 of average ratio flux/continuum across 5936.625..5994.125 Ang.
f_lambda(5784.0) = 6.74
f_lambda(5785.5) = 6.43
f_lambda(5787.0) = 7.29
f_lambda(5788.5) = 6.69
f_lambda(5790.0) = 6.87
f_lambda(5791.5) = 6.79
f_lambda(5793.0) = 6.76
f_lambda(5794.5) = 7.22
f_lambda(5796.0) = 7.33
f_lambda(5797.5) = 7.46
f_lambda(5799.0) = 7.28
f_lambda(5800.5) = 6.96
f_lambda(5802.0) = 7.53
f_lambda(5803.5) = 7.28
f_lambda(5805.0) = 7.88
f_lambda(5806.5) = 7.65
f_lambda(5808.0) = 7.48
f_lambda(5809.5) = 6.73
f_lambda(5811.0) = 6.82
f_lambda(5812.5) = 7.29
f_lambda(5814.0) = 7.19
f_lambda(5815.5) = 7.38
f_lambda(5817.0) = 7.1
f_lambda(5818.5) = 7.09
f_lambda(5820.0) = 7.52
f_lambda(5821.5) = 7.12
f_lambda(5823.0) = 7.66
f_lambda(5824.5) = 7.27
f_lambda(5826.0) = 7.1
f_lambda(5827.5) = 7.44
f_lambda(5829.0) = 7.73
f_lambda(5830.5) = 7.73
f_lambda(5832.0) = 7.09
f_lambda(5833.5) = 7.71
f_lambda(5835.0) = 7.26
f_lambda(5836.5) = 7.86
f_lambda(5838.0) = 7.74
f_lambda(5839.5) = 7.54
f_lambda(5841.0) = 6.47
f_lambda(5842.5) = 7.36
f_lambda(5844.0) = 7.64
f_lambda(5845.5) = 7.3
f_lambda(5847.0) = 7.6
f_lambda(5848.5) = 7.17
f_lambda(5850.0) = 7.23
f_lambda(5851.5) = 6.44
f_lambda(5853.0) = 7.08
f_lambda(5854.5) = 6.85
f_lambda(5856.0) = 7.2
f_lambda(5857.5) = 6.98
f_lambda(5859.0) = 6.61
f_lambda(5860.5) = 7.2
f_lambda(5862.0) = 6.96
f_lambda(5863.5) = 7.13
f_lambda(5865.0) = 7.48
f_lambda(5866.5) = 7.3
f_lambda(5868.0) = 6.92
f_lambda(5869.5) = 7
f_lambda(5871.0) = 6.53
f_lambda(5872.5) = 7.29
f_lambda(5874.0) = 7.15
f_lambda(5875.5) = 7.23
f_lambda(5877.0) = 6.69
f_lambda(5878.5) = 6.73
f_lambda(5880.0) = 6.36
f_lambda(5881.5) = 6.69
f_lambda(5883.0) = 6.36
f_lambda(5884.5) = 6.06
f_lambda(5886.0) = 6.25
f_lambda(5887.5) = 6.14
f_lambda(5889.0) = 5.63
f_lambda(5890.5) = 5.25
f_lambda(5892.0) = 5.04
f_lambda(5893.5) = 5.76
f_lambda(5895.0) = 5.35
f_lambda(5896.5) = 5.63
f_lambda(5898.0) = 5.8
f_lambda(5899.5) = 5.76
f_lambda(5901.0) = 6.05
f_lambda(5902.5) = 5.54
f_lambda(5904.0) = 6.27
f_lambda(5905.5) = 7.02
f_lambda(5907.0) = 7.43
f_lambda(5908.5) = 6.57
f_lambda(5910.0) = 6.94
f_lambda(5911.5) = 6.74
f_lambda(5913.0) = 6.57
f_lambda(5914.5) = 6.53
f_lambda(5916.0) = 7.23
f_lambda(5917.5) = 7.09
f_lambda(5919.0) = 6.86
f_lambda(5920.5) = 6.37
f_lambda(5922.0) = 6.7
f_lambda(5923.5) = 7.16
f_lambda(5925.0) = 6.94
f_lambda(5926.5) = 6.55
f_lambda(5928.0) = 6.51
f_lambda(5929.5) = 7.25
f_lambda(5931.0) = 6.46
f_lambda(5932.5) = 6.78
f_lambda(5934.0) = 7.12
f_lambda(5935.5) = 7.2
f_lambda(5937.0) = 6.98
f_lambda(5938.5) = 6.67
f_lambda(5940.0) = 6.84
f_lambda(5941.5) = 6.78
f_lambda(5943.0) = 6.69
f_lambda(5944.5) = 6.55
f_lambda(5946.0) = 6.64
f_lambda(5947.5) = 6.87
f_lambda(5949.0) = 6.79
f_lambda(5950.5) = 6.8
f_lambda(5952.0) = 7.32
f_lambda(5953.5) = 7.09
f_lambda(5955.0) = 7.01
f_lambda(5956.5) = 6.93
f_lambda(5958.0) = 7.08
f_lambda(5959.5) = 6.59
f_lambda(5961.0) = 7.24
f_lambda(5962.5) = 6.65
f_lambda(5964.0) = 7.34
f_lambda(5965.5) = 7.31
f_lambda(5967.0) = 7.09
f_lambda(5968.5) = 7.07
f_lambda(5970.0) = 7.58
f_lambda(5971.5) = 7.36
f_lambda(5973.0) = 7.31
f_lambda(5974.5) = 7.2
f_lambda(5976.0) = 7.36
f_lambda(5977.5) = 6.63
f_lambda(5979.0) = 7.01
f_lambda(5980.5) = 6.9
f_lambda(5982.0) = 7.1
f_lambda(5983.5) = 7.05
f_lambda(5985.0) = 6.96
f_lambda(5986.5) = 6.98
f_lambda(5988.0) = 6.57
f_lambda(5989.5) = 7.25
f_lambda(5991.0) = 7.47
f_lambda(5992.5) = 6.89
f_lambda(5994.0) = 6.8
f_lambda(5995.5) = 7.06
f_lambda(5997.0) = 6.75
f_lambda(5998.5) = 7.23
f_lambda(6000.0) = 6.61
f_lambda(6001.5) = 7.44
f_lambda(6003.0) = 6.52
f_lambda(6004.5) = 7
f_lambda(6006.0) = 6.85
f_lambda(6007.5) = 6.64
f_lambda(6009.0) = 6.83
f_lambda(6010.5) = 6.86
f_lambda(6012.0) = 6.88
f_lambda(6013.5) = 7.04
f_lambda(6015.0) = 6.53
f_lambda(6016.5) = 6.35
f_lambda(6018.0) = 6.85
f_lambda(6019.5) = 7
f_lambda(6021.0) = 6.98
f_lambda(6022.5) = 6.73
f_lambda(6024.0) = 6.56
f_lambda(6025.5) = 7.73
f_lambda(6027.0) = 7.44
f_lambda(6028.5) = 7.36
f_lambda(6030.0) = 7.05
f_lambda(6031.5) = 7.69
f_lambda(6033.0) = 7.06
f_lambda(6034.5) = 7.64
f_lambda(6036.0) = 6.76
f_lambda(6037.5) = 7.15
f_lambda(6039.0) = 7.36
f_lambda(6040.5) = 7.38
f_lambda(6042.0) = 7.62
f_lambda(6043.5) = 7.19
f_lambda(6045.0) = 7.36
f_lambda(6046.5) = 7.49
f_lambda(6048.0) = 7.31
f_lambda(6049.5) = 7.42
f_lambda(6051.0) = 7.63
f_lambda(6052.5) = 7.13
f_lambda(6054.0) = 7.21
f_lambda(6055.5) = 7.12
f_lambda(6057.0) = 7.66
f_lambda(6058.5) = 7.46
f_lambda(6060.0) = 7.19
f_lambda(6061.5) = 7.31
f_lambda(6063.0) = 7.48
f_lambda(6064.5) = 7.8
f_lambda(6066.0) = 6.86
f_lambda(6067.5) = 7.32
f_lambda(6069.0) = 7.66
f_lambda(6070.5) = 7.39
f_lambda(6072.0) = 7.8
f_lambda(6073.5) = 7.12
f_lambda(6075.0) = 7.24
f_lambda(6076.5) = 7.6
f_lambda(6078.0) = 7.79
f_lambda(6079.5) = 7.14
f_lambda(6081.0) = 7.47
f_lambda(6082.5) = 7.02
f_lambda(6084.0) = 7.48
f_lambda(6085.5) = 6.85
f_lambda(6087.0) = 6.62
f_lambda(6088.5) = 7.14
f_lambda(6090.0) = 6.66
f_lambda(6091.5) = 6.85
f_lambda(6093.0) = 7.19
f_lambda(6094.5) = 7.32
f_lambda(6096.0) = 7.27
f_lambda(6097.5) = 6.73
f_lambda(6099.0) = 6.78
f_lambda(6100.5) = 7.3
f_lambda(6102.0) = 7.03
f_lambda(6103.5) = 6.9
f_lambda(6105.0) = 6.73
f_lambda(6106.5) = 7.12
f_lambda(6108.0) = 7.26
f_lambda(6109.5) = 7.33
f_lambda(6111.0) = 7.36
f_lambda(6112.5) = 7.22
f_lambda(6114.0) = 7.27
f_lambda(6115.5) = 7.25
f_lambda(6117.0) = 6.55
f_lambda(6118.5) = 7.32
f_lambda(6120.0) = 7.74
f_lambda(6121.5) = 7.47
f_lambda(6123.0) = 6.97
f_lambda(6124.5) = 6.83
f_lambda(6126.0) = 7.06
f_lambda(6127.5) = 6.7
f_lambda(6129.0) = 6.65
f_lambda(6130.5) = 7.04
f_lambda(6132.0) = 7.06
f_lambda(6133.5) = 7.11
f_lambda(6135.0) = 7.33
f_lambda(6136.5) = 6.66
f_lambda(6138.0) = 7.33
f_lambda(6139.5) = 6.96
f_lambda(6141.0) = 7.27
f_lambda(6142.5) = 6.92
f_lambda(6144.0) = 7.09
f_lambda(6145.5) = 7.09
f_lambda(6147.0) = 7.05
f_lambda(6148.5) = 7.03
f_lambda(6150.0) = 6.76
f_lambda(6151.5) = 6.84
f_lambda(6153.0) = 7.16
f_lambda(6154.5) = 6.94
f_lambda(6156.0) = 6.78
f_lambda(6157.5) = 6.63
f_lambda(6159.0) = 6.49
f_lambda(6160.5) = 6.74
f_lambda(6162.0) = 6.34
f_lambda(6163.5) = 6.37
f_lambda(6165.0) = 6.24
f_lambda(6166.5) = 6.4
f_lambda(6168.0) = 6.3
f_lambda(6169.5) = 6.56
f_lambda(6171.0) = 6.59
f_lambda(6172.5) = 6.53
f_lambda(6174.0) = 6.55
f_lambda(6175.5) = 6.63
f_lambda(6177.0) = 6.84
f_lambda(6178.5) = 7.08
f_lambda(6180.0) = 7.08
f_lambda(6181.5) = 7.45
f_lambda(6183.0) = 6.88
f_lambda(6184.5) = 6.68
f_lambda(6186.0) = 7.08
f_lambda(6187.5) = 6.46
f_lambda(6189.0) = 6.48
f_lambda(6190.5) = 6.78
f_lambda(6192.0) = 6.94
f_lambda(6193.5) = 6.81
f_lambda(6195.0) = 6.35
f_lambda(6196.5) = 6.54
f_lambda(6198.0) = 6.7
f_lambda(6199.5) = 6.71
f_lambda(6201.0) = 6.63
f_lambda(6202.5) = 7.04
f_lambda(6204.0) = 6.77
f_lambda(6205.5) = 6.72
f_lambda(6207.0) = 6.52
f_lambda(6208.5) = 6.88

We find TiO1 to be 0.05 mag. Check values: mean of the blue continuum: 7.39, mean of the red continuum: 7.27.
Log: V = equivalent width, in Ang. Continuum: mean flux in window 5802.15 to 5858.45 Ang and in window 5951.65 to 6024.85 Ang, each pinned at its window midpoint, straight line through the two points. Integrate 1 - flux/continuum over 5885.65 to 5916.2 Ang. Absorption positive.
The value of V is 4.3 Ang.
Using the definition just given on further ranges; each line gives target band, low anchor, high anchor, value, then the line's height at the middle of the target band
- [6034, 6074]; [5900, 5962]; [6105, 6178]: -2.9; 6.86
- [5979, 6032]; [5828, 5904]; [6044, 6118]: 0.7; 7.06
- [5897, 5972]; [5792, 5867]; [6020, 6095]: 4.7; 7.27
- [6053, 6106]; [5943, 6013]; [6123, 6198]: -2.5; 6.89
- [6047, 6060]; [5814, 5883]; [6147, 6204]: -0.9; 6.89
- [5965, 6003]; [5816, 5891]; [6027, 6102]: 0.6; 7.18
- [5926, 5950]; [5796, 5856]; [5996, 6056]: 1.3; 7.19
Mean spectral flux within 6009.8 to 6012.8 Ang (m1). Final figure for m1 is 6.87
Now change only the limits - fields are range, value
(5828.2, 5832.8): 7.52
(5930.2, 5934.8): 6.8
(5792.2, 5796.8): 7.1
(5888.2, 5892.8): 5.32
